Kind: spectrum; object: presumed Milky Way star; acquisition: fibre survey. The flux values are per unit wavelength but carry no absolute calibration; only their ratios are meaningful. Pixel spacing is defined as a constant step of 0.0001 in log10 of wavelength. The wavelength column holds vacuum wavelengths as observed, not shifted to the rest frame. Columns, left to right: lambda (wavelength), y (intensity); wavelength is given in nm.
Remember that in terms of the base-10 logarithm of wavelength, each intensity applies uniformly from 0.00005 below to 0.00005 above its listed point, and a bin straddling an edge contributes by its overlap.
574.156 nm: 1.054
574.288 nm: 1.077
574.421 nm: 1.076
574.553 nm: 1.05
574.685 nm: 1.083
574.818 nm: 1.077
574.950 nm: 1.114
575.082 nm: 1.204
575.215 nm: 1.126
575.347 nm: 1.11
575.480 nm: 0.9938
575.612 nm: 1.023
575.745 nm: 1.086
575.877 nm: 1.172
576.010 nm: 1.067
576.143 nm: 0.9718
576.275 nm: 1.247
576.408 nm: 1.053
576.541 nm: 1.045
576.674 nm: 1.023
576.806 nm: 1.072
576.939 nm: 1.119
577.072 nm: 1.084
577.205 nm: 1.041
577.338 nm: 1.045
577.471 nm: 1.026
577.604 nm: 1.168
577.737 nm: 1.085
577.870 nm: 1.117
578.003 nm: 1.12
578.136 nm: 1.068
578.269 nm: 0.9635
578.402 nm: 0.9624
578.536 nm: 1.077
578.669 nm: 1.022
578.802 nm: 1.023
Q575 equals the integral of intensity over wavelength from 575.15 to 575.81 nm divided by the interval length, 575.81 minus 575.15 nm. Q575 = 1.07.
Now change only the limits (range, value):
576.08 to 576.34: 1.11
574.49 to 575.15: 1.11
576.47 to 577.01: 1.06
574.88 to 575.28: 1.15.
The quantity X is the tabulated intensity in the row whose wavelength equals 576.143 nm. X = 0.9718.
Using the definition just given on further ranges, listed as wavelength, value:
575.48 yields 0.9938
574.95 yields 1.114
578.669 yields 1.022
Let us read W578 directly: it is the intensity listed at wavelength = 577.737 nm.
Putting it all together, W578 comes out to 1.085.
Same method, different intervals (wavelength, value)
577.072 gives 1.084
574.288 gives 1.077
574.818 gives 1.077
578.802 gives 1.023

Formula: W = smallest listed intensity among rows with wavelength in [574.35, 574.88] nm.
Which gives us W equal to 1.05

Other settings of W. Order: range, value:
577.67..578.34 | 0.9635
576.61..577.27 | 1.023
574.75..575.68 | 0.9938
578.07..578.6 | 0.9624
